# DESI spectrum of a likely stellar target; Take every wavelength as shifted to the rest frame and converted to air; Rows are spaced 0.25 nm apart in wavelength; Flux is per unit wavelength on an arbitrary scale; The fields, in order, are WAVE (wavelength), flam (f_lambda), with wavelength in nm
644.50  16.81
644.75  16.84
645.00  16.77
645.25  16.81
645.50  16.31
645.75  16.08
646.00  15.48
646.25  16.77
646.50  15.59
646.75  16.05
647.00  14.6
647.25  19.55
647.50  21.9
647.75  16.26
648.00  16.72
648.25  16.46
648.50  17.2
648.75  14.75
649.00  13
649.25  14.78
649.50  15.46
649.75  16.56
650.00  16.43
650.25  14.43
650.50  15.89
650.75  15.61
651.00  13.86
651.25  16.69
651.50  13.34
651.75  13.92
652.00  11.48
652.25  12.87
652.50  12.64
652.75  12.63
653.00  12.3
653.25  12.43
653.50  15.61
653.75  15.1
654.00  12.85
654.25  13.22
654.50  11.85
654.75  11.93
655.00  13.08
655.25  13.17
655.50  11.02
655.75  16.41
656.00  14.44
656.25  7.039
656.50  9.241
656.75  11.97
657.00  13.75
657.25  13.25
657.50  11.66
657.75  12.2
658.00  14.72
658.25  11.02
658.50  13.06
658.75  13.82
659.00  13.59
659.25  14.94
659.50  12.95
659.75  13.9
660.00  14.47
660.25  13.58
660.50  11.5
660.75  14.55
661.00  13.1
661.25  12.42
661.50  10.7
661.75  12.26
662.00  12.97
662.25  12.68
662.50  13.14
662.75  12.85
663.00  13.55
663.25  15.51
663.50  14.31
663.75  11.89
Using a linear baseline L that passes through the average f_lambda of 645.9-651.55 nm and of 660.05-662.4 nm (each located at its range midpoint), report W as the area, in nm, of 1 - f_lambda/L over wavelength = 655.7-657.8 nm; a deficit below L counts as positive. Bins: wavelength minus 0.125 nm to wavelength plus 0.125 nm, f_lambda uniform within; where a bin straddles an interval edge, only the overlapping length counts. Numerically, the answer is 0.275 nm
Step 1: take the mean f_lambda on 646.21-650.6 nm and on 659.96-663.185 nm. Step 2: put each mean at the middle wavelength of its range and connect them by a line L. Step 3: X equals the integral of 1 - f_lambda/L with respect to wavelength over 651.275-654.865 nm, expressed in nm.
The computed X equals 0.46 nm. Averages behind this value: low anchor 16.2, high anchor 12.9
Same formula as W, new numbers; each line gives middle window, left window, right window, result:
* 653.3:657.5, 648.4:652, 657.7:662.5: 0.39 nm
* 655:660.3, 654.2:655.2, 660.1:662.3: -0.12 nm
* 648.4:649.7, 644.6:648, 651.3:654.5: 0.02 nm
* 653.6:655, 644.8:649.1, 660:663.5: 0.17 nm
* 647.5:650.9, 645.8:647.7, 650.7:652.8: -0.11 nm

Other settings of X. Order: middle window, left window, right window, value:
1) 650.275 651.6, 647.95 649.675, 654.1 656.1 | -0.035 nm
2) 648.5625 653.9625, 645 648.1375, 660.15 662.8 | 0.436 nm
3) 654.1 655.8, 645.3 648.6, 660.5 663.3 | 0.224 nm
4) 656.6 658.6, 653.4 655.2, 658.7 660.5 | 0.136 nm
